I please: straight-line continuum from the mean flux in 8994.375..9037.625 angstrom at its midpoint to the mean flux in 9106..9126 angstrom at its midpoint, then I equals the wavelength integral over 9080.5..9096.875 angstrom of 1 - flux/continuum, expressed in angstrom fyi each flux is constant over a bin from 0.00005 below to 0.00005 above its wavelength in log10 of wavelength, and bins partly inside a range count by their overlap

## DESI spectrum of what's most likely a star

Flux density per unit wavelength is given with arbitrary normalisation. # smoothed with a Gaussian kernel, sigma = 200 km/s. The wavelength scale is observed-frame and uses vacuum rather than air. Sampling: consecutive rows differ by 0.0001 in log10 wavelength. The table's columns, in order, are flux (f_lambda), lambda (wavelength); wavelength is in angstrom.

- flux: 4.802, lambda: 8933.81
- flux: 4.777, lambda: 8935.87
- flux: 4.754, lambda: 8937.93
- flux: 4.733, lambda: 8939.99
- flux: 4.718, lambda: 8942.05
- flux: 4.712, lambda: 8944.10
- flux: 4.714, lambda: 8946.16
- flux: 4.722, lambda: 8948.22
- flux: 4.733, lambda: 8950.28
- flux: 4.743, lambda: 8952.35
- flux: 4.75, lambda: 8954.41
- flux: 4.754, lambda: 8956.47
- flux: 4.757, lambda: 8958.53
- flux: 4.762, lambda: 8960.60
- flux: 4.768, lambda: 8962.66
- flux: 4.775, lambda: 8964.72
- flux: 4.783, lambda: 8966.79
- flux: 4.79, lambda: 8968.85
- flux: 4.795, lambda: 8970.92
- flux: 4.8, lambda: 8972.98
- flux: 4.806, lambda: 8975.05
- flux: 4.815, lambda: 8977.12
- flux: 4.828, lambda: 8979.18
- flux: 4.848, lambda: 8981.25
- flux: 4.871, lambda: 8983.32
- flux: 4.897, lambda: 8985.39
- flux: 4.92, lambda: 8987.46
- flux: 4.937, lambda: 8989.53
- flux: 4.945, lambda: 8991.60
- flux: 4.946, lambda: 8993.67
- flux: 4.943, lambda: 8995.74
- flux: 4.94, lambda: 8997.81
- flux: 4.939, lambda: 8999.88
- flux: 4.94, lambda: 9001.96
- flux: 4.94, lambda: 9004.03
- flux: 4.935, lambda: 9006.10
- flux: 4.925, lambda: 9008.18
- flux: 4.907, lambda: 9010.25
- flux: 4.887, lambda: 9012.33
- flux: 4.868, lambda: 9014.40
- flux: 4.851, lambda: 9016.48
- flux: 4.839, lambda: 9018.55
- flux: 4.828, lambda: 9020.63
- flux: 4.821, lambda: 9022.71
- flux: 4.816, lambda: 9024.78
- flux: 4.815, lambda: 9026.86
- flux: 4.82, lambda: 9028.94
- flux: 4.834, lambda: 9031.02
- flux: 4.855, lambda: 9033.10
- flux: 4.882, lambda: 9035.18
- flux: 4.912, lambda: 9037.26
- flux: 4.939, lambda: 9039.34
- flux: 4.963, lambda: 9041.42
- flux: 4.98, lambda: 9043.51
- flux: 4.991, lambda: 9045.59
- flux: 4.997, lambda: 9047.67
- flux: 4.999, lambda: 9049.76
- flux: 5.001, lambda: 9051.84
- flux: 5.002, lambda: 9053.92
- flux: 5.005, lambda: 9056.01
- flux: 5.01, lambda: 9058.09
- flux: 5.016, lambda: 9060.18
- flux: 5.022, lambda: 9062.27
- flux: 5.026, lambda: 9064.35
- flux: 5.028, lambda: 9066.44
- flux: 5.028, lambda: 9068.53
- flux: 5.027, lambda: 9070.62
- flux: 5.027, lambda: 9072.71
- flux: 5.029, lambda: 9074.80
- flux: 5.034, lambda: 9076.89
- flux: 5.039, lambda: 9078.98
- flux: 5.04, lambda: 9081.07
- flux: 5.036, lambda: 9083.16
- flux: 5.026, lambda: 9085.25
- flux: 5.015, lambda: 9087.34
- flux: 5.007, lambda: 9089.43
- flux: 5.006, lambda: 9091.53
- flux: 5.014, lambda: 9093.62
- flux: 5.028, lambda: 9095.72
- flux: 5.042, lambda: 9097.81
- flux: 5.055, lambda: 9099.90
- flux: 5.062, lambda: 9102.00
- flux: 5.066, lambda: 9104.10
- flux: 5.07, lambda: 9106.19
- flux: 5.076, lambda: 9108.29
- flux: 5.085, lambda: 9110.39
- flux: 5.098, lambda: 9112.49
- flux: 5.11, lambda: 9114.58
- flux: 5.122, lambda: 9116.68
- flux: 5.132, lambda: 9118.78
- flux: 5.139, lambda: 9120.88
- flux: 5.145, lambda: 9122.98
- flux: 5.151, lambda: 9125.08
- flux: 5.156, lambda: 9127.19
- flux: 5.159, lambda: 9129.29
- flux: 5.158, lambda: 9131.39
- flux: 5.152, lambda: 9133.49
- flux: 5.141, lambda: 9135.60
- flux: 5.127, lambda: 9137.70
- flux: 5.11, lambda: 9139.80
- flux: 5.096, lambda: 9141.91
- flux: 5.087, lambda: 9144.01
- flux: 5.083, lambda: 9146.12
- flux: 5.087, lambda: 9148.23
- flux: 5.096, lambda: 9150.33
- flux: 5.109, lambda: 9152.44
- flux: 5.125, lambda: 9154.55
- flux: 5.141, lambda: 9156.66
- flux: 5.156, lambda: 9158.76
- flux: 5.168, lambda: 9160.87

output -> 0.10 angstrom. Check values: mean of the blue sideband 4.88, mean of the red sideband 5.11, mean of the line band 5.02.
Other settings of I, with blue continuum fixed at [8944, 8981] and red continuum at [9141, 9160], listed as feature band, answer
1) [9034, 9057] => -0.23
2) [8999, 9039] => -0.03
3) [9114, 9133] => -0.30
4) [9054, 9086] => -0.39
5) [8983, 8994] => -0.24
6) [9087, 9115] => -0.17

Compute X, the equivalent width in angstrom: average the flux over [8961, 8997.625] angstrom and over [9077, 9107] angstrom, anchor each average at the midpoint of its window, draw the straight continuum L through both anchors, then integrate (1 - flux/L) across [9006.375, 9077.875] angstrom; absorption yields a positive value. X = 0.2 angstrom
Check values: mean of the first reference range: 4.85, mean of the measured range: 4.94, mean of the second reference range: 5.04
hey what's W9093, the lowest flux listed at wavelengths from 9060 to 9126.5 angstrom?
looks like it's 5.006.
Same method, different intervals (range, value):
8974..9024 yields 4.806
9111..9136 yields 5.098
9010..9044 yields 4.815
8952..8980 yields 4.743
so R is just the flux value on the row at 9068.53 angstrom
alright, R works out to 5.028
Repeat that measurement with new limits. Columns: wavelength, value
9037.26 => 4.912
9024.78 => 4.816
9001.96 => 4.94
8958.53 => 4.757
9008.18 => 4.925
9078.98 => 5.039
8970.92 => 4.795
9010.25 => 4.907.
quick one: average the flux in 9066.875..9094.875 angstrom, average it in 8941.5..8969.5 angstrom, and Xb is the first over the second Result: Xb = 1.1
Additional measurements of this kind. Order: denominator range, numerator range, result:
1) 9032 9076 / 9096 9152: 1.02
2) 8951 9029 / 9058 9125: 1.04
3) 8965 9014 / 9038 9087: 1.03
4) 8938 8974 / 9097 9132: 1.07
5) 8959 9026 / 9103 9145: 1.05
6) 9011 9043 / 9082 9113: 1.04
